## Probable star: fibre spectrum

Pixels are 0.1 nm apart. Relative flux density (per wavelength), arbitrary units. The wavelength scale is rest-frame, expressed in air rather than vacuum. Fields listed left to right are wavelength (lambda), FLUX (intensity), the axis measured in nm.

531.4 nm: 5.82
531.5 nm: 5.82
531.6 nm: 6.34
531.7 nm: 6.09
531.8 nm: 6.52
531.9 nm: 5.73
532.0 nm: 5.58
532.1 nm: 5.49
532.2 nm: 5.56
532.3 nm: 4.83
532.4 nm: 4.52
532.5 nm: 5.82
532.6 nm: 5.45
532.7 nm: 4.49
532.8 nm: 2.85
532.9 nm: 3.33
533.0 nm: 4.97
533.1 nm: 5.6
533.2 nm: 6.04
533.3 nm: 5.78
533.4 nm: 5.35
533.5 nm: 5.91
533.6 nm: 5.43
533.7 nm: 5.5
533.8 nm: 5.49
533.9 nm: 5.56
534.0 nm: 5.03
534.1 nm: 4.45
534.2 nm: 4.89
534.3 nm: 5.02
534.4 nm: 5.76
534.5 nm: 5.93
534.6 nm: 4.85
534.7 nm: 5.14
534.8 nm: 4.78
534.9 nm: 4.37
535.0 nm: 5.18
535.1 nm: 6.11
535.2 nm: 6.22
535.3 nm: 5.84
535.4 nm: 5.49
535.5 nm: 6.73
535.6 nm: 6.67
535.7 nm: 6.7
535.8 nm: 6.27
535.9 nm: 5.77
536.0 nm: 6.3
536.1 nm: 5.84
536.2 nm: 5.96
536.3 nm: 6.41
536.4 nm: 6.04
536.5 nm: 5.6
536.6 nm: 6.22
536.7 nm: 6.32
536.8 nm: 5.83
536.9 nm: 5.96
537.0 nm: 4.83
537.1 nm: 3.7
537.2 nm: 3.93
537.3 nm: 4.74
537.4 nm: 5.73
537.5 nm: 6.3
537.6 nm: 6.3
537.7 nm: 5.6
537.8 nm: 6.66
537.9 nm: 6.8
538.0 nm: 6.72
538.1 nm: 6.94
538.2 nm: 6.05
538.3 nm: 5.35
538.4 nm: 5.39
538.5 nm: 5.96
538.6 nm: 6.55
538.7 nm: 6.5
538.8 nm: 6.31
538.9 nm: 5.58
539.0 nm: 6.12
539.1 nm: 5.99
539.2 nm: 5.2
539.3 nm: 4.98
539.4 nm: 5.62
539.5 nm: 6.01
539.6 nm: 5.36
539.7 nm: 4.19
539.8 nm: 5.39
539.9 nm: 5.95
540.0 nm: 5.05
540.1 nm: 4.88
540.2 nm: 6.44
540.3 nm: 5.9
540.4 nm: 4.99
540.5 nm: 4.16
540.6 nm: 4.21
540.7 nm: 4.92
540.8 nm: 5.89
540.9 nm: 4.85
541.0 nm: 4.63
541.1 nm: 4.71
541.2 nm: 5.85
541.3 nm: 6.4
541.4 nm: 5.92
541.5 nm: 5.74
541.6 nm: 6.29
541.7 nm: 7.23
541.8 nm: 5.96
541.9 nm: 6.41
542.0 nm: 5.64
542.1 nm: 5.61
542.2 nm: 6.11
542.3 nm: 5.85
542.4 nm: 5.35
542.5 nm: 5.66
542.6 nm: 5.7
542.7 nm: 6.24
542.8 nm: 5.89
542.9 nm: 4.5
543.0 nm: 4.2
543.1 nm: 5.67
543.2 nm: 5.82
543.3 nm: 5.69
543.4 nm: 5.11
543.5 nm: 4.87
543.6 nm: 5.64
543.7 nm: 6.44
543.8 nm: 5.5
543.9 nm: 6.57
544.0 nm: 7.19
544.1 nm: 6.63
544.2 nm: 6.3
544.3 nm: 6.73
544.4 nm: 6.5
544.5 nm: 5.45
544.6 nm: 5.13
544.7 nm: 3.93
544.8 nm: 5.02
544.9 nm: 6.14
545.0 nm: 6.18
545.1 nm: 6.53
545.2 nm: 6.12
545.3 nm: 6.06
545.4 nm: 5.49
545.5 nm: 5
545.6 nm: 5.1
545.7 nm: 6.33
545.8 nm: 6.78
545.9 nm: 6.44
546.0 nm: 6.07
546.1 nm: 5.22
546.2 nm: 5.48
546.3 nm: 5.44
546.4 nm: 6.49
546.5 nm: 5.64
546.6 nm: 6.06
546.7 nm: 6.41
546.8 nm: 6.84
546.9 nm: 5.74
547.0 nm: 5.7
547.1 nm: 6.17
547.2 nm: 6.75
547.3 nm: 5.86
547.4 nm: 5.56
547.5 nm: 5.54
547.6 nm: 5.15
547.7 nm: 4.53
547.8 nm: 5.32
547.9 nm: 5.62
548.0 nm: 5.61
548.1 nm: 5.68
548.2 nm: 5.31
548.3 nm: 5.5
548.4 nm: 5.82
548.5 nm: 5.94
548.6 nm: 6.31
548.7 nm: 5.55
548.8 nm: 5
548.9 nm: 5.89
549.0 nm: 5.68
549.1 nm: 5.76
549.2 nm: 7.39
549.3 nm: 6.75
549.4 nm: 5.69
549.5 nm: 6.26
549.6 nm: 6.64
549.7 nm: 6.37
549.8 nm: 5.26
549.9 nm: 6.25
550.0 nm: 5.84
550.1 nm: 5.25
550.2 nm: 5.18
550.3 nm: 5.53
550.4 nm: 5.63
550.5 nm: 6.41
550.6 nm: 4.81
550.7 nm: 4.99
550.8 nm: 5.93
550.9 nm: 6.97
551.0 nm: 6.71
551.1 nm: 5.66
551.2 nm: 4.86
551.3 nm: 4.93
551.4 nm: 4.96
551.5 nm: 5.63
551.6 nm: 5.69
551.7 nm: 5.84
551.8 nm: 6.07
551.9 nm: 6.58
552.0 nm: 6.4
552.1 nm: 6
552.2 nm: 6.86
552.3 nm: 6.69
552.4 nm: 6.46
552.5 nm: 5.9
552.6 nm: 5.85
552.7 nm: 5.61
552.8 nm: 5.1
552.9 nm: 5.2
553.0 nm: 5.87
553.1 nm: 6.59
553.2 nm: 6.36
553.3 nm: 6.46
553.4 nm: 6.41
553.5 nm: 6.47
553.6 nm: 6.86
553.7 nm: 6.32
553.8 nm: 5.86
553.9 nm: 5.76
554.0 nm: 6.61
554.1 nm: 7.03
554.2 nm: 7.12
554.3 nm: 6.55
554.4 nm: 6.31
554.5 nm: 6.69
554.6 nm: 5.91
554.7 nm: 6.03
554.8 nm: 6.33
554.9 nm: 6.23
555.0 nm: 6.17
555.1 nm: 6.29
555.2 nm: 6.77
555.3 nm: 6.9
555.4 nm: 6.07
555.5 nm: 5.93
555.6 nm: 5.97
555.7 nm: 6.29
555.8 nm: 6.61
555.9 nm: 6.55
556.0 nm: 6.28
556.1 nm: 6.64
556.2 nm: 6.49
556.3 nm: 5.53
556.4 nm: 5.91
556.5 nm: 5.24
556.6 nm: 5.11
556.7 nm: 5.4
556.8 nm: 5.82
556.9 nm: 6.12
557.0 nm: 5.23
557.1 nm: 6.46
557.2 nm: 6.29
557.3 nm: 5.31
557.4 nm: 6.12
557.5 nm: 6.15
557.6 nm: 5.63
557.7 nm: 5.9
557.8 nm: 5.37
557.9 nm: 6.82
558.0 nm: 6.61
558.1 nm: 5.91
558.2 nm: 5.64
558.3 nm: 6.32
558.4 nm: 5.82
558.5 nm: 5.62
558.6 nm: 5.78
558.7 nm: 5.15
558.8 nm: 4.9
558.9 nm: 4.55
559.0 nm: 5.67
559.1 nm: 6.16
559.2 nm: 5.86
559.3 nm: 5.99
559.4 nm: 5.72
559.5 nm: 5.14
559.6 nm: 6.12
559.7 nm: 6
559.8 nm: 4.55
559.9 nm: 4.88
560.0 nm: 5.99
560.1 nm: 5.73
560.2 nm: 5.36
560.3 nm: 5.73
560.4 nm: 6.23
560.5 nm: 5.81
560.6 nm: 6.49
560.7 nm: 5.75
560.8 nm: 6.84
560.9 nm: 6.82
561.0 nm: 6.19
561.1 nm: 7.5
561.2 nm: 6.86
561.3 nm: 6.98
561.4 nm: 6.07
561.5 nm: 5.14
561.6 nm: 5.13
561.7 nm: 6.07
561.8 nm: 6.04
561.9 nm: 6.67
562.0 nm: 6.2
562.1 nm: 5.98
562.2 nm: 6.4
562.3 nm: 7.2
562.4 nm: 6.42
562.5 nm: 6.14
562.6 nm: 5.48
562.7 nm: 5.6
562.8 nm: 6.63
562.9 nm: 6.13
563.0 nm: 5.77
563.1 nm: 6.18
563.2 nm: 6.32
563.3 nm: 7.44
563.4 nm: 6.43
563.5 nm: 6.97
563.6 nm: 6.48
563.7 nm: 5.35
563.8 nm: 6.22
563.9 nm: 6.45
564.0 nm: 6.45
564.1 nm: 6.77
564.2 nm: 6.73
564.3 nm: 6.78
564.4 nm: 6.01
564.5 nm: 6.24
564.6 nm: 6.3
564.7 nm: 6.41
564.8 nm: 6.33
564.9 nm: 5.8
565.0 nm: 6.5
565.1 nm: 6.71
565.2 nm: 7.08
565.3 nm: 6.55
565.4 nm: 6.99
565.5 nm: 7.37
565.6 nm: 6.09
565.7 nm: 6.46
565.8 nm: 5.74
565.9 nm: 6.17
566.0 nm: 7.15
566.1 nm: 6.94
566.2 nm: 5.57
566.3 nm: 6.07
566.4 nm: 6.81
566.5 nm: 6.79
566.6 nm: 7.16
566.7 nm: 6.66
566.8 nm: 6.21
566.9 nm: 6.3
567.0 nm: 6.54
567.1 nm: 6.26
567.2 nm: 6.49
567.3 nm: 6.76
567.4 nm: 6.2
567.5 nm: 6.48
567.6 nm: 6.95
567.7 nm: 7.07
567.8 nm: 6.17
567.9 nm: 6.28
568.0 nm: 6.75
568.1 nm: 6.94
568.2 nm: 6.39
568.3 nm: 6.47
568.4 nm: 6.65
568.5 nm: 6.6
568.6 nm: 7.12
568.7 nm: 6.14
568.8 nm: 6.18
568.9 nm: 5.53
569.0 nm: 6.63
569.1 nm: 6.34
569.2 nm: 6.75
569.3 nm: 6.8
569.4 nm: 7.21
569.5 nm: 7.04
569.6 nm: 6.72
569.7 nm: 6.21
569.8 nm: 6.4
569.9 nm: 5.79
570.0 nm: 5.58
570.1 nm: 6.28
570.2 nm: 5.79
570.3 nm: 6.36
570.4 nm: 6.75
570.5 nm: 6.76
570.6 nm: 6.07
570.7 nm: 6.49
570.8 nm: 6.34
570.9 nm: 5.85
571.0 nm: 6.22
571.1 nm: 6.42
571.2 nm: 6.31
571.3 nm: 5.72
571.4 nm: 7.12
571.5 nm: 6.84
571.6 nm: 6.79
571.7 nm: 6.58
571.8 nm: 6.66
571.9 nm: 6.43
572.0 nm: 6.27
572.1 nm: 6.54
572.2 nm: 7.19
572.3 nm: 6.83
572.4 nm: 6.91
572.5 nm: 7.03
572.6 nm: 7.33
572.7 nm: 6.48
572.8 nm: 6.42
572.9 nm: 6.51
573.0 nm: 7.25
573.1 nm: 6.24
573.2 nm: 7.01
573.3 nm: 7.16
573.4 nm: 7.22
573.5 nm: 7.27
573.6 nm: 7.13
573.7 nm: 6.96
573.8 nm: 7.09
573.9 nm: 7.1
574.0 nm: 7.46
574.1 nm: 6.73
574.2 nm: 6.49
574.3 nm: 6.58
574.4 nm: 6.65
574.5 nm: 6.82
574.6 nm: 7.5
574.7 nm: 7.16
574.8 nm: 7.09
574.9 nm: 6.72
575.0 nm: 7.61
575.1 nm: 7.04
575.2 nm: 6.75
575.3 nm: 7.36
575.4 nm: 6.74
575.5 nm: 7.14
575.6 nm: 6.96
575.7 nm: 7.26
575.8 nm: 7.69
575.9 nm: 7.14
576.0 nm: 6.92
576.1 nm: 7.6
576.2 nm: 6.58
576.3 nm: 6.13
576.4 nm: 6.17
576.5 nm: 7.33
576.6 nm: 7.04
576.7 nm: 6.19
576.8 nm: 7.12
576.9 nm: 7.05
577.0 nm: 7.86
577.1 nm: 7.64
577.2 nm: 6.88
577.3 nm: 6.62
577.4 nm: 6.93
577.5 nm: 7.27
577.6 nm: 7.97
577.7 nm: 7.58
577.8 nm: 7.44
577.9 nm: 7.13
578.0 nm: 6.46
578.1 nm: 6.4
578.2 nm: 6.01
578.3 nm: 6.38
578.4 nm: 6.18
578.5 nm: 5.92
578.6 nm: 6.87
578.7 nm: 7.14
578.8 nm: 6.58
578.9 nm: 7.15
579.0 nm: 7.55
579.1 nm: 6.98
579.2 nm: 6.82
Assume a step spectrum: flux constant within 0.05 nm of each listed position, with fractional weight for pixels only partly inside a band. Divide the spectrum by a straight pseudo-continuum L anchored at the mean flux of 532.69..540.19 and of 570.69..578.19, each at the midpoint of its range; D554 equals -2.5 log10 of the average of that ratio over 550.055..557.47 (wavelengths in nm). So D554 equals 0.03 mag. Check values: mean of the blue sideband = 5.59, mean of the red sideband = 6.89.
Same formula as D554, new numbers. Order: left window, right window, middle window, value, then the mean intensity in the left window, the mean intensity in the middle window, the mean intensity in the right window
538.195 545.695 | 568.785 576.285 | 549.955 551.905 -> 0.06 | 5.66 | 5.65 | 6.73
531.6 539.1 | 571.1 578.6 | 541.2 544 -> 0.01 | 5.62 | 5.8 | 6.89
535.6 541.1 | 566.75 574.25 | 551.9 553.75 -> -0.02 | 5.67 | 6.2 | 6.59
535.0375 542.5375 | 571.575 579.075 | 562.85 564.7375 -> 0.03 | 5.75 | 6.39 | 6.93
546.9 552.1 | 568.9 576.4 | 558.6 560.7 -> 0.11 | 5.78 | 5.61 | 6.74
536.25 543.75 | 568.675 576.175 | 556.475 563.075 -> 0.07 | 5.65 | 5.92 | 6.73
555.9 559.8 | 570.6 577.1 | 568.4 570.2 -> 0.02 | 5.8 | 6.42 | 6.85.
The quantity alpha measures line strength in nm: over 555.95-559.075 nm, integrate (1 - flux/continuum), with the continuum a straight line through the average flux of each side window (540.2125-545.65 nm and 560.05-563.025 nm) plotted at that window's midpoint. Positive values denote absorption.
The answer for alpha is 0.14 nm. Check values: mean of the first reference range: 5.67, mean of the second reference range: 6.18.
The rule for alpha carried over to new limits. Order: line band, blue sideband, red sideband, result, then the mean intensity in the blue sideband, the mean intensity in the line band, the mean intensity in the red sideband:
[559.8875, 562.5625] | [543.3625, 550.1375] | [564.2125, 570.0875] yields 0.05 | 5.86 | 6.19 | 6.49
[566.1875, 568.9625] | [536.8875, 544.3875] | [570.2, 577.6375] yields 0.06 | 5.68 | 6.5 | 6.85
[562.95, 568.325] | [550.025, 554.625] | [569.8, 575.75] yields -0.01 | 6.02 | 6.49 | 6.73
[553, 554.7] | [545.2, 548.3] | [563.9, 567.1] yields -0.10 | 5.78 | 6.43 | 6.5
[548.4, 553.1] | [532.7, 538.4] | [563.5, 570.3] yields 0.10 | 5.58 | 5.88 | 6.47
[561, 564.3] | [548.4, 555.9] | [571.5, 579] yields 0.07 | 6.07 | 6.32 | 6.92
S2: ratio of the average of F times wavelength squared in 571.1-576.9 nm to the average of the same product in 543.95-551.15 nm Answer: 1.29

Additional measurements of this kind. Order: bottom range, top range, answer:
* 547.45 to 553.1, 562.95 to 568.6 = 1.19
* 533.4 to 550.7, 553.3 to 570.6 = 1.17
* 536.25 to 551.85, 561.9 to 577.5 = 1.27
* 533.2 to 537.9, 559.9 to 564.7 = 1.22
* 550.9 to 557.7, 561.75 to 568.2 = 1.10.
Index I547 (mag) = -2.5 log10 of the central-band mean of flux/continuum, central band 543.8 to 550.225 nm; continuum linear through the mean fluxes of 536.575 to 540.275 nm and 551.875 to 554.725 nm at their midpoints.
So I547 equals 0.03 mag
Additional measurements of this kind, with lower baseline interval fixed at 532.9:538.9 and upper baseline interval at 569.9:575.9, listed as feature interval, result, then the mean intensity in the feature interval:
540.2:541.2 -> 0.16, 5.04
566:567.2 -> 0.01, 6.51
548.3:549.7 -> 0.01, 6.04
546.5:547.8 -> 0.04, 5.83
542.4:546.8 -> 0.03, 5.81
